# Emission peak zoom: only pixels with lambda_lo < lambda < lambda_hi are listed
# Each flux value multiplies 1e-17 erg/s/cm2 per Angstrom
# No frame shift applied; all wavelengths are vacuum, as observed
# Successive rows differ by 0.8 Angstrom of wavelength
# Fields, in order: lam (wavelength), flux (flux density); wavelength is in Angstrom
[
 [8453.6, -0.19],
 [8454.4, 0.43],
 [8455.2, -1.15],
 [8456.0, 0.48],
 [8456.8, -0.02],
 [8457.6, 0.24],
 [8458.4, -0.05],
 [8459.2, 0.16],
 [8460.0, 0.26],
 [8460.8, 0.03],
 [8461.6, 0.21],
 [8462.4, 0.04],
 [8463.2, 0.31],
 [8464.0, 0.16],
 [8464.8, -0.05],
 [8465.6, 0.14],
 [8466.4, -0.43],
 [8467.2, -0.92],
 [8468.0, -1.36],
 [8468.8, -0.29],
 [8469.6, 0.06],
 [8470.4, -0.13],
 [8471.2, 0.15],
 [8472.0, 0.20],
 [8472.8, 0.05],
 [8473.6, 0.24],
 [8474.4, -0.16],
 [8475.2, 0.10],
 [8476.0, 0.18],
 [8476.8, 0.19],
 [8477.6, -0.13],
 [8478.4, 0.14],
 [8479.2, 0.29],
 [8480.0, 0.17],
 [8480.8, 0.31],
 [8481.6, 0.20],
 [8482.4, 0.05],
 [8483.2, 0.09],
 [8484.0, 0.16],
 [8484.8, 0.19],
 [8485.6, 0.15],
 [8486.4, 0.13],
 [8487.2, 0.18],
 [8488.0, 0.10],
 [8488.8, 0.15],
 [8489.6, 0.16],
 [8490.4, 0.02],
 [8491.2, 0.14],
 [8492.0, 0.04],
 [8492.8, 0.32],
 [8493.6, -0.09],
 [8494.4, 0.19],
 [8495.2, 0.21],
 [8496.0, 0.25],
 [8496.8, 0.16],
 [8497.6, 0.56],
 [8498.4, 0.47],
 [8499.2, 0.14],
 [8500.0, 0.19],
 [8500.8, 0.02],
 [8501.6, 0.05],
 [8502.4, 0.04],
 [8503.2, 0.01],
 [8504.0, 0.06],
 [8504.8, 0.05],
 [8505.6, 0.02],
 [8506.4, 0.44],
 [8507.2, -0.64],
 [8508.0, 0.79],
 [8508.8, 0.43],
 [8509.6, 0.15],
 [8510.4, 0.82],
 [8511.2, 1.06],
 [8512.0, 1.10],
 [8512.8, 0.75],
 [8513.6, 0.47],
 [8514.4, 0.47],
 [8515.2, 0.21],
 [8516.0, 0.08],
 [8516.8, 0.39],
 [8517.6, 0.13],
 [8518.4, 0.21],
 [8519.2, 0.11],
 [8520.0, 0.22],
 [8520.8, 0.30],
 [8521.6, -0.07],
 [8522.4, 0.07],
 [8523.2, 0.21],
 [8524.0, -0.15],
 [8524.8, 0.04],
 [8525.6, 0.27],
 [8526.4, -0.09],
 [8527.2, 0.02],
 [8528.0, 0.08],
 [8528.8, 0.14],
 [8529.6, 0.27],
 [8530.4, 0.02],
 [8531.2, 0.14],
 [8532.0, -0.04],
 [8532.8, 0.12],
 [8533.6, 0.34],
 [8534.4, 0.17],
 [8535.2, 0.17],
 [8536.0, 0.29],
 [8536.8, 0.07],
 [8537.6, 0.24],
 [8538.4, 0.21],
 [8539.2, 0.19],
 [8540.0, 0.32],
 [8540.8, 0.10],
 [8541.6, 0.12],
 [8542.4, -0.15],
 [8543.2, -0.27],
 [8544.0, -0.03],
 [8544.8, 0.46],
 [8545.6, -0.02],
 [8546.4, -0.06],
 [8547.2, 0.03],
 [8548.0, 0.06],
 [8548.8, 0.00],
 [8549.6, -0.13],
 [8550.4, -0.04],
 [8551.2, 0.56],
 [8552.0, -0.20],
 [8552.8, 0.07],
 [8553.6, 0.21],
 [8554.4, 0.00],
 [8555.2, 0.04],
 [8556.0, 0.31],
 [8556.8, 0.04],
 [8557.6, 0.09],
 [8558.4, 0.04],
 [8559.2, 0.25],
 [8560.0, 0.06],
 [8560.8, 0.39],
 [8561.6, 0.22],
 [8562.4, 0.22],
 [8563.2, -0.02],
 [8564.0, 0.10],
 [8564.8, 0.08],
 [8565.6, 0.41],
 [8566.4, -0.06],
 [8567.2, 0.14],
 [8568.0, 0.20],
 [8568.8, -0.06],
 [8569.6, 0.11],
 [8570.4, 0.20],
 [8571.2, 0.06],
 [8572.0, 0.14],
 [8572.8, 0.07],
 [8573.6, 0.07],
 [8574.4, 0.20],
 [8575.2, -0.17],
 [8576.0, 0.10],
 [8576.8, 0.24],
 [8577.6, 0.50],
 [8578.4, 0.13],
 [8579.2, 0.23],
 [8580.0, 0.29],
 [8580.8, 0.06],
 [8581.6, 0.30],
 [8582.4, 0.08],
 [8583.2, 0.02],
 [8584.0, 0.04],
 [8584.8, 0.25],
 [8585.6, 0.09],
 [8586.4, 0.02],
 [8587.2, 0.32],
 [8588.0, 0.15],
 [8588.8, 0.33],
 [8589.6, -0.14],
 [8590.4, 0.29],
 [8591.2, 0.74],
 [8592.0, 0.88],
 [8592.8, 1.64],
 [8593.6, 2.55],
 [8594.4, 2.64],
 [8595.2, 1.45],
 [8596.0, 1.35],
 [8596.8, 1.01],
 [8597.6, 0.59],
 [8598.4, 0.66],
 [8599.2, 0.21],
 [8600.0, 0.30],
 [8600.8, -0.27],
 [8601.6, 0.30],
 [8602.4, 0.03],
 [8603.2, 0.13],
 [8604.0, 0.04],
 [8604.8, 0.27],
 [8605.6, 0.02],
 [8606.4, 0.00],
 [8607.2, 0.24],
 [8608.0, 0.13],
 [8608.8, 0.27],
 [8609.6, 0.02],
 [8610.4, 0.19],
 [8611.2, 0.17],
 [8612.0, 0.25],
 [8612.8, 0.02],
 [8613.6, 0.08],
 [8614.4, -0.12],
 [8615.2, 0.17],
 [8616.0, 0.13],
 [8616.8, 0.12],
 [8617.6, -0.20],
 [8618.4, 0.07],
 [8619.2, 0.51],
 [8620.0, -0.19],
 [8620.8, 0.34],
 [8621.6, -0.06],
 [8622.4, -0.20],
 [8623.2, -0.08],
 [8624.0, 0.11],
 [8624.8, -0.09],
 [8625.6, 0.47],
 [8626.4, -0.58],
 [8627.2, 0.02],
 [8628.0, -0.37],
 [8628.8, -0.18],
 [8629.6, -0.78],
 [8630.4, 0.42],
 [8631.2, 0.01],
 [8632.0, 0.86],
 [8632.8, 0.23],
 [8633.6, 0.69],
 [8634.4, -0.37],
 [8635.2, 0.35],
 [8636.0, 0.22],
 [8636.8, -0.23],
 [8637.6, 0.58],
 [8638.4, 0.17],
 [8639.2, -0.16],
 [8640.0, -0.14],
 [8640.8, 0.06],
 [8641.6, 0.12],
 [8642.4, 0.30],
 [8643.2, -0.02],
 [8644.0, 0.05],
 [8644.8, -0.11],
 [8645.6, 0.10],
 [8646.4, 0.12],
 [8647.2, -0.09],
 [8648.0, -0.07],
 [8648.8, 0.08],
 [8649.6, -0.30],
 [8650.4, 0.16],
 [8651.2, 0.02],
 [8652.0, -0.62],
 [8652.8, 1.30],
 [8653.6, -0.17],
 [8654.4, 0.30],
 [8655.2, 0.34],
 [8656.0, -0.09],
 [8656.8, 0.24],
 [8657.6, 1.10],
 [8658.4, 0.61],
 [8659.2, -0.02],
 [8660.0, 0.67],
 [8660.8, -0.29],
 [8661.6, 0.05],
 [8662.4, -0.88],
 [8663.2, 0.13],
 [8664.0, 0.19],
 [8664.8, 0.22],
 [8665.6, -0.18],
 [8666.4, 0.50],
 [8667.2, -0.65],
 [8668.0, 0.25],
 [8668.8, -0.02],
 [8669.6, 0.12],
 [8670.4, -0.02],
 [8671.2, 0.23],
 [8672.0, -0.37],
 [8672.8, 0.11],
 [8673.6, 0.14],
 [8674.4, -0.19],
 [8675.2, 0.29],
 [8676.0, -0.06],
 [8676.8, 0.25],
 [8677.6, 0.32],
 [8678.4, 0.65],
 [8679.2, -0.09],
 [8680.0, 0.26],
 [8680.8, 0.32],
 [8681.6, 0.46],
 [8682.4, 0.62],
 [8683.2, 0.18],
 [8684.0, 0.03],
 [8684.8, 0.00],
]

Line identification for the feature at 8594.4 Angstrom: [O III]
